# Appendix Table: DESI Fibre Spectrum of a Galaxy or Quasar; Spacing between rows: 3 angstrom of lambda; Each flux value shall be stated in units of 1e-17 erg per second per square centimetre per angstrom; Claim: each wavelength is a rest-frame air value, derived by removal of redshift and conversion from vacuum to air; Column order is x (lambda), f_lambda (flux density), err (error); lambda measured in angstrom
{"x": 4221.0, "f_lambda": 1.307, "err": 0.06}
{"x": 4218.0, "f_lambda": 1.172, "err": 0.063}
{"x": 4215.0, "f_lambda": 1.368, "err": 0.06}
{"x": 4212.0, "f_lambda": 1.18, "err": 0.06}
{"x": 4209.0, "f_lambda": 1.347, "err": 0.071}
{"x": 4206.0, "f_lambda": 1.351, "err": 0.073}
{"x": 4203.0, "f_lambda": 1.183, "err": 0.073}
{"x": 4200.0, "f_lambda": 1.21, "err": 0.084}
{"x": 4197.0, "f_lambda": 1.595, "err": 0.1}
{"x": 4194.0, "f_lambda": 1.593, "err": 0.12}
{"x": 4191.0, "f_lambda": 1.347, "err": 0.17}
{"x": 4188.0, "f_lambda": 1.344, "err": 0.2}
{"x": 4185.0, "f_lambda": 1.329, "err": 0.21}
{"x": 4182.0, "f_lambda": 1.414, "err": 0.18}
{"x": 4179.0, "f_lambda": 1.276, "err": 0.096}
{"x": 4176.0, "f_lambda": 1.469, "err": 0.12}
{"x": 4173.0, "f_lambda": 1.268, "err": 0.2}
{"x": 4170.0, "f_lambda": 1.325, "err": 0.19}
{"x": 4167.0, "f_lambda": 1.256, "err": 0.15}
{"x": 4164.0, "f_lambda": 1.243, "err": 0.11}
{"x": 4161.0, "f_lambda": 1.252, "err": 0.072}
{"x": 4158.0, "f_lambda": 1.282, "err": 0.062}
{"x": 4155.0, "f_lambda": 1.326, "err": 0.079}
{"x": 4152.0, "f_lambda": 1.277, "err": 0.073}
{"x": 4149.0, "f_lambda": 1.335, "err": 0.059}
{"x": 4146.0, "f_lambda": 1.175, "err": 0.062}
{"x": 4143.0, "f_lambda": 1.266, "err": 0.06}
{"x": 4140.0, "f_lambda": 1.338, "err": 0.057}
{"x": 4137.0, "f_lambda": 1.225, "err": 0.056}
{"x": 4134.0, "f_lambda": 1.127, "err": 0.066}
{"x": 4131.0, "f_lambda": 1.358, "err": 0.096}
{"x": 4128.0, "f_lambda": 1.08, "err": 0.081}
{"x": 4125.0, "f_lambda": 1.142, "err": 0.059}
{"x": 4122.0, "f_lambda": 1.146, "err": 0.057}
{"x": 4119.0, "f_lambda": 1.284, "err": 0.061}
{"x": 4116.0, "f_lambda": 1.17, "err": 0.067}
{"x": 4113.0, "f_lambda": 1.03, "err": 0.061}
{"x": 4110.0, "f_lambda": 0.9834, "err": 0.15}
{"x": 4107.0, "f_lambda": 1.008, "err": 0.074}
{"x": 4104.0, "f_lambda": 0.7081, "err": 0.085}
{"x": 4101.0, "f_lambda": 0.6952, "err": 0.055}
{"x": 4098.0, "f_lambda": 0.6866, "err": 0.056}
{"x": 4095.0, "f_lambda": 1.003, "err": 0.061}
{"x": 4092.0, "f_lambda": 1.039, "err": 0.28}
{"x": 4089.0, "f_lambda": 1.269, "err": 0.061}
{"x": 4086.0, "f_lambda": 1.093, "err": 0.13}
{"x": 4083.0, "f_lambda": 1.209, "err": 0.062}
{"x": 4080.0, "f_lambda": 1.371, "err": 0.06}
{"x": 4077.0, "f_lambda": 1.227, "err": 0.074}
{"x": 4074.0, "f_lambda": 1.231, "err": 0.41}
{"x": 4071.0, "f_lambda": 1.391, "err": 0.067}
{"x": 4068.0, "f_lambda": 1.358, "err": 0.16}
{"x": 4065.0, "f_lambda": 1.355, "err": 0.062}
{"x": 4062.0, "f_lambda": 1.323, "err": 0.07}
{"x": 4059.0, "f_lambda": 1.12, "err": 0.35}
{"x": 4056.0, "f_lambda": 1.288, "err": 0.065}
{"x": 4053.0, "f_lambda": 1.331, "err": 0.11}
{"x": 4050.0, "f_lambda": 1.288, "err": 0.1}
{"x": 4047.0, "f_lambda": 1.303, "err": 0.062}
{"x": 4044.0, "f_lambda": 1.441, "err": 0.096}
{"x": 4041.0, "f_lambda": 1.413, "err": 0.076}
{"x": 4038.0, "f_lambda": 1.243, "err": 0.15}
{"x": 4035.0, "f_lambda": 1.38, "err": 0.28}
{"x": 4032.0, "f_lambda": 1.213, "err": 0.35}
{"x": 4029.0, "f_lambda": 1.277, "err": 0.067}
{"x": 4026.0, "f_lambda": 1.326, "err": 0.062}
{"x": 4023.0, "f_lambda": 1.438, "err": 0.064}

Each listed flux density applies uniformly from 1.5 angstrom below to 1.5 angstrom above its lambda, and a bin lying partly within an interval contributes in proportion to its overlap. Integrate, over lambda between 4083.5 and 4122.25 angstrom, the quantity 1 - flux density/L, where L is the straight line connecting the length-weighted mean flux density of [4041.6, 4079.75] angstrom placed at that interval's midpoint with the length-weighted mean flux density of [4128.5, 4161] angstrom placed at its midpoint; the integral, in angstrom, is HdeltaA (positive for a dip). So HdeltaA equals 8.3 angstrom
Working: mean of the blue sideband 1.31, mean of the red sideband 1.26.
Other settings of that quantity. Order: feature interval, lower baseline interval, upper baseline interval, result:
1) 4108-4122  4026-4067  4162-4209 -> 2.22 angstrom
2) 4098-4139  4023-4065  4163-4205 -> 8.26 angstrom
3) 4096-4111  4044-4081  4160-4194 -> 5.68 angstrom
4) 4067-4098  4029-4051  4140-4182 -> 2.89 angstrom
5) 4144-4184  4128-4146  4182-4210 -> -0.01 angstrom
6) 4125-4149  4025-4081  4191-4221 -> 1.74 angstrom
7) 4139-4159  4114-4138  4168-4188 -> -0.44 angstrom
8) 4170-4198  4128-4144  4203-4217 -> -2.63 angstrom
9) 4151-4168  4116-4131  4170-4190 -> 0.20 angstrom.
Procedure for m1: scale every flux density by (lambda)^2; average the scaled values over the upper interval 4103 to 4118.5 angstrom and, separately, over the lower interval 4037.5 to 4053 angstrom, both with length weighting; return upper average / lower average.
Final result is 0.78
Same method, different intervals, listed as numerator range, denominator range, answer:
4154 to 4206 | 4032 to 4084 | 1.08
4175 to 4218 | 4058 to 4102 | 1.23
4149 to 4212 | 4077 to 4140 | 1.26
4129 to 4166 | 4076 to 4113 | 1.27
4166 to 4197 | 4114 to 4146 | 1.17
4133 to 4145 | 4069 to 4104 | 1.16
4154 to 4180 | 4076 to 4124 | 1.27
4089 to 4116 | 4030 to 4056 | 0.72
